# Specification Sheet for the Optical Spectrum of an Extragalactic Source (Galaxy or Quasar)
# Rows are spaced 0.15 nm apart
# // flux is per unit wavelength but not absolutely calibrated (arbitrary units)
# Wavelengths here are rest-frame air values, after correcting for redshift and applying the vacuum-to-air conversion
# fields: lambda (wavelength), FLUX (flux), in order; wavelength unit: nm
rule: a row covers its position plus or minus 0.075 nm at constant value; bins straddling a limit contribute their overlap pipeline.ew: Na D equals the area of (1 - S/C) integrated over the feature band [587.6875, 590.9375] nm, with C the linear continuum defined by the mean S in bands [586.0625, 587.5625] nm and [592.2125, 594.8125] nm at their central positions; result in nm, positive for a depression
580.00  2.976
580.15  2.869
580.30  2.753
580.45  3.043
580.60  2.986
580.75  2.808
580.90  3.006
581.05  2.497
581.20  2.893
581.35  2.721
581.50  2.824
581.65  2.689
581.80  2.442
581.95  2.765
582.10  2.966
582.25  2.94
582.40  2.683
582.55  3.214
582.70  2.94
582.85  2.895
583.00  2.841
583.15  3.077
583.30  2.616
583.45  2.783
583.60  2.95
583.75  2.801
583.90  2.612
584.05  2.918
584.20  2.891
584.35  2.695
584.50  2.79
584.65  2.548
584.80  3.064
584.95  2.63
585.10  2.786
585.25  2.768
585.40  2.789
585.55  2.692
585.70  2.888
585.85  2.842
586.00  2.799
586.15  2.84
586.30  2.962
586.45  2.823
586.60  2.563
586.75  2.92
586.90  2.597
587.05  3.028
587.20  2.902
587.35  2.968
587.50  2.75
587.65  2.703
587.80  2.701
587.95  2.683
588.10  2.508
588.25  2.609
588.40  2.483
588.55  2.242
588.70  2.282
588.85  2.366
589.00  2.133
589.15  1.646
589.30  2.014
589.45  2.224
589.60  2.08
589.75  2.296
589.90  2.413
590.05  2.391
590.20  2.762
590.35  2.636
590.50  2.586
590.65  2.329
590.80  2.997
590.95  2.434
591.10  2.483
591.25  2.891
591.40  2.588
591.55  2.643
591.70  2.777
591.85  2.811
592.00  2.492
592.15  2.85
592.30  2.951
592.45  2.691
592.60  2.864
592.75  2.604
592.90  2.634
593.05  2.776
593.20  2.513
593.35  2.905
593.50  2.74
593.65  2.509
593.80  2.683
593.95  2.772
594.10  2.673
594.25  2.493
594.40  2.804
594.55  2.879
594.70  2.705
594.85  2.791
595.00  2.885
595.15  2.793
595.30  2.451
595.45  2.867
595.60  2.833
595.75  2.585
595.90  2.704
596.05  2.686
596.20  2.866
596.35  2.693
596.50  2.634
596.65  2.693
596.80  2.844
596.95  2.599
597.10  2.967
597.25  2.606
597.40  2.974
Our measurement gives 0.45 nm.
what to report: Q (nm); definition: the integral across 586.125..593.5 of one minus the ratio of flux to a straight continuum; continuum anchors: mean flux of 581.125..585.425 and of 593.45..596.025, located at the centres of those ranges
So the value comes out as 0.42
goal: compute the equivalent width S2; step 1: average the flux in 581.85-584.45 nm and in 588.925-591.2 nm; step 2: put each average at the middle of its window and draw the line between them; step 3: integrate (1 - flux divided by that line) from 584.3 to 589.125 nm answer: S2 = -0.15 nm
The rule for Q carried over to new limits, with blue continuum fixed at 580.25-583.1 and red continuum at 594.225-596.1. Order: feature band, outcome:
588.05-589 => 0.14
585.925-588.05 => 0.00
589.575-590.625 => 0.12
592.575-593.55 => 0.01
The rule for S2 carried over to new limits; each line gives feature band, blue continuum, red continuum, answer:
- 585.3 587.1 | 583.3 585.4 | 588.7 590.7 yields -0.13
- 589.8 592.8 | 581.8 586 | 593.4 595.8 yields 0.10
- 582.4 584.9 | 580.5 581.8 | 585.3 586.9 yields -0.05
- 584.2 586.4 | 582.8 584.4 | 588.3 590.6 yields -0.10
